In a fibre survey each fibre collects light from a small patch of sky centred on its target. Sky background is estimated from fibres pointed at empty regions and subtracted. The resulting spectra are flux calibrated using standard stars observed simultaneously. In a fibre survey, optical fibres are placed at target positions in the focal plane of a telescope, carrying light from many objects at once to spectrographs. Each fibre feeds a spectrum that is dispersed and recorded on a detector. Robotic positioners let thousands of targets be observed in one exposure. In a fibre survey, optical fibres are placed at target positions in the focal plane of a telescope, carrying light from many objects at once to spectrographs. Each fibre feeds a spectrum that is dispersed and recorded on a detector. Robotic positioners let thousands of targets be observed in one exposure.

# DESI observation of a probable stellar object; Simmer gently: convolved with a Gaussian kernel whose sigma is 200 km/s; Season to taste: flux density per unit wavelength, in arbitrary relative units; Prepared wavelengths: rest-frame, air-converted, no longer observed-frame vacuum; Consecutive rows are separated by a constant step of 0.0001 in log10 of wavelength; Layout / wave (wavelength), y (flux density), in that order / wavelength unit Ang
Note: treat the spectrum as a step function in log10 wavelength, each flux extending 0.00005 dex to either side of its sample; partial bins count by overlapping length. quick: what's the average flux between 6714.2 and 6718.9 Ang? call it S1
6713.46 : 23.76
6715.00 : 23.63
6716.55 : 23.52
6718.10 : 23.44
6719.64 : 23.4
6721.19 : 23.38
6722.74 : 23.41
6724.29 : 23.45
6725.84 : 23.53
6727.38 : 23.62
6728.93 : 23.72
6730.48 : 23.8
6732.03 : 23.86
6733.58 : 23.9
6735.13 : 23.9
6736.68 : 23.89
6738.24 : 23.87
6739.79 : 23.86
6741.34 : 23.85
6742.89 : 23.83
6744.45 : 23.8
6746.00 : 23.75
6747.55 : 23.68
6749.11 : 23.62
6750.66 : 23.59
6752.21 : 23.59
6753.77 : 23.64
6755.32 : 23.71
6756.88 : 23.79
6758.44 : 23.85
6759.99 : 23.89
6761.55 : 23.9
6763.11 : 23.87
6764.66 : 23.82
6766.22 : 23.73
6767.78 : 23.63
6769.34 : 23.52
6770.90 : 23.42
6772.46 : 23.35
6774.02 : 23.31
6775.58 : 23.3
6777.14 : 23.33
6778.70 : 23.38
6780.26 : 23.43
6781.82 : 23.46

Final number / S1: 23.6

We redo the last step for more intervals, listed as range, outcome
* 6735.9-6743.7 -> 23.8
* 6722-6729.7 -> 23.6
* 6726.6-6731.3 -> 23.8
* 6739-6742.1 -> 23.9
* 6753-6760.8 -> 23.8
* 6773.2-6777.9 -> 23.3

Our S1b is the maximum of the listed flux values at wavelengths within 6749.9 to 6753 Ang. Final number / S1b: 23.59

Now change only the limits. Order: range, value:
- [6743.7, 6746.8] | 23.8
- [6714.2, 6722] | 23.63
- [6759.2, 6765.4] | 23.9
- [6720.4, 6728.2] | 23.62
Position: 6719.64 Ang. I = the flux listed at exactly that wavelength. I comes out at 23.4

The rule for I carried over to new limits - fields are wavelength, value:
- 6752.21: 23.59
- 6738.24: 23.87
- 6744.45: 23.8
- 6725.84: 23.53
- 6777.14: 23.33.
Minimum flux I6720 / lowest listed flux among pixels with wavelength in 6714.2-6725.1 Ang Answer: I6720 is 23.38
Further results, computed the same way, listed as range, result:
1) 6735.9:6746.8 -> 23.75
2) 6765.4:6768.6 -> 23.63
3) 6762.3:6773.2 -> 23.35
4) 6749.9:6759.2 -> 23.59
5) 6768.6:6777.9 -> 23.3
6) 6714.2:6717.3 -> 23.52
